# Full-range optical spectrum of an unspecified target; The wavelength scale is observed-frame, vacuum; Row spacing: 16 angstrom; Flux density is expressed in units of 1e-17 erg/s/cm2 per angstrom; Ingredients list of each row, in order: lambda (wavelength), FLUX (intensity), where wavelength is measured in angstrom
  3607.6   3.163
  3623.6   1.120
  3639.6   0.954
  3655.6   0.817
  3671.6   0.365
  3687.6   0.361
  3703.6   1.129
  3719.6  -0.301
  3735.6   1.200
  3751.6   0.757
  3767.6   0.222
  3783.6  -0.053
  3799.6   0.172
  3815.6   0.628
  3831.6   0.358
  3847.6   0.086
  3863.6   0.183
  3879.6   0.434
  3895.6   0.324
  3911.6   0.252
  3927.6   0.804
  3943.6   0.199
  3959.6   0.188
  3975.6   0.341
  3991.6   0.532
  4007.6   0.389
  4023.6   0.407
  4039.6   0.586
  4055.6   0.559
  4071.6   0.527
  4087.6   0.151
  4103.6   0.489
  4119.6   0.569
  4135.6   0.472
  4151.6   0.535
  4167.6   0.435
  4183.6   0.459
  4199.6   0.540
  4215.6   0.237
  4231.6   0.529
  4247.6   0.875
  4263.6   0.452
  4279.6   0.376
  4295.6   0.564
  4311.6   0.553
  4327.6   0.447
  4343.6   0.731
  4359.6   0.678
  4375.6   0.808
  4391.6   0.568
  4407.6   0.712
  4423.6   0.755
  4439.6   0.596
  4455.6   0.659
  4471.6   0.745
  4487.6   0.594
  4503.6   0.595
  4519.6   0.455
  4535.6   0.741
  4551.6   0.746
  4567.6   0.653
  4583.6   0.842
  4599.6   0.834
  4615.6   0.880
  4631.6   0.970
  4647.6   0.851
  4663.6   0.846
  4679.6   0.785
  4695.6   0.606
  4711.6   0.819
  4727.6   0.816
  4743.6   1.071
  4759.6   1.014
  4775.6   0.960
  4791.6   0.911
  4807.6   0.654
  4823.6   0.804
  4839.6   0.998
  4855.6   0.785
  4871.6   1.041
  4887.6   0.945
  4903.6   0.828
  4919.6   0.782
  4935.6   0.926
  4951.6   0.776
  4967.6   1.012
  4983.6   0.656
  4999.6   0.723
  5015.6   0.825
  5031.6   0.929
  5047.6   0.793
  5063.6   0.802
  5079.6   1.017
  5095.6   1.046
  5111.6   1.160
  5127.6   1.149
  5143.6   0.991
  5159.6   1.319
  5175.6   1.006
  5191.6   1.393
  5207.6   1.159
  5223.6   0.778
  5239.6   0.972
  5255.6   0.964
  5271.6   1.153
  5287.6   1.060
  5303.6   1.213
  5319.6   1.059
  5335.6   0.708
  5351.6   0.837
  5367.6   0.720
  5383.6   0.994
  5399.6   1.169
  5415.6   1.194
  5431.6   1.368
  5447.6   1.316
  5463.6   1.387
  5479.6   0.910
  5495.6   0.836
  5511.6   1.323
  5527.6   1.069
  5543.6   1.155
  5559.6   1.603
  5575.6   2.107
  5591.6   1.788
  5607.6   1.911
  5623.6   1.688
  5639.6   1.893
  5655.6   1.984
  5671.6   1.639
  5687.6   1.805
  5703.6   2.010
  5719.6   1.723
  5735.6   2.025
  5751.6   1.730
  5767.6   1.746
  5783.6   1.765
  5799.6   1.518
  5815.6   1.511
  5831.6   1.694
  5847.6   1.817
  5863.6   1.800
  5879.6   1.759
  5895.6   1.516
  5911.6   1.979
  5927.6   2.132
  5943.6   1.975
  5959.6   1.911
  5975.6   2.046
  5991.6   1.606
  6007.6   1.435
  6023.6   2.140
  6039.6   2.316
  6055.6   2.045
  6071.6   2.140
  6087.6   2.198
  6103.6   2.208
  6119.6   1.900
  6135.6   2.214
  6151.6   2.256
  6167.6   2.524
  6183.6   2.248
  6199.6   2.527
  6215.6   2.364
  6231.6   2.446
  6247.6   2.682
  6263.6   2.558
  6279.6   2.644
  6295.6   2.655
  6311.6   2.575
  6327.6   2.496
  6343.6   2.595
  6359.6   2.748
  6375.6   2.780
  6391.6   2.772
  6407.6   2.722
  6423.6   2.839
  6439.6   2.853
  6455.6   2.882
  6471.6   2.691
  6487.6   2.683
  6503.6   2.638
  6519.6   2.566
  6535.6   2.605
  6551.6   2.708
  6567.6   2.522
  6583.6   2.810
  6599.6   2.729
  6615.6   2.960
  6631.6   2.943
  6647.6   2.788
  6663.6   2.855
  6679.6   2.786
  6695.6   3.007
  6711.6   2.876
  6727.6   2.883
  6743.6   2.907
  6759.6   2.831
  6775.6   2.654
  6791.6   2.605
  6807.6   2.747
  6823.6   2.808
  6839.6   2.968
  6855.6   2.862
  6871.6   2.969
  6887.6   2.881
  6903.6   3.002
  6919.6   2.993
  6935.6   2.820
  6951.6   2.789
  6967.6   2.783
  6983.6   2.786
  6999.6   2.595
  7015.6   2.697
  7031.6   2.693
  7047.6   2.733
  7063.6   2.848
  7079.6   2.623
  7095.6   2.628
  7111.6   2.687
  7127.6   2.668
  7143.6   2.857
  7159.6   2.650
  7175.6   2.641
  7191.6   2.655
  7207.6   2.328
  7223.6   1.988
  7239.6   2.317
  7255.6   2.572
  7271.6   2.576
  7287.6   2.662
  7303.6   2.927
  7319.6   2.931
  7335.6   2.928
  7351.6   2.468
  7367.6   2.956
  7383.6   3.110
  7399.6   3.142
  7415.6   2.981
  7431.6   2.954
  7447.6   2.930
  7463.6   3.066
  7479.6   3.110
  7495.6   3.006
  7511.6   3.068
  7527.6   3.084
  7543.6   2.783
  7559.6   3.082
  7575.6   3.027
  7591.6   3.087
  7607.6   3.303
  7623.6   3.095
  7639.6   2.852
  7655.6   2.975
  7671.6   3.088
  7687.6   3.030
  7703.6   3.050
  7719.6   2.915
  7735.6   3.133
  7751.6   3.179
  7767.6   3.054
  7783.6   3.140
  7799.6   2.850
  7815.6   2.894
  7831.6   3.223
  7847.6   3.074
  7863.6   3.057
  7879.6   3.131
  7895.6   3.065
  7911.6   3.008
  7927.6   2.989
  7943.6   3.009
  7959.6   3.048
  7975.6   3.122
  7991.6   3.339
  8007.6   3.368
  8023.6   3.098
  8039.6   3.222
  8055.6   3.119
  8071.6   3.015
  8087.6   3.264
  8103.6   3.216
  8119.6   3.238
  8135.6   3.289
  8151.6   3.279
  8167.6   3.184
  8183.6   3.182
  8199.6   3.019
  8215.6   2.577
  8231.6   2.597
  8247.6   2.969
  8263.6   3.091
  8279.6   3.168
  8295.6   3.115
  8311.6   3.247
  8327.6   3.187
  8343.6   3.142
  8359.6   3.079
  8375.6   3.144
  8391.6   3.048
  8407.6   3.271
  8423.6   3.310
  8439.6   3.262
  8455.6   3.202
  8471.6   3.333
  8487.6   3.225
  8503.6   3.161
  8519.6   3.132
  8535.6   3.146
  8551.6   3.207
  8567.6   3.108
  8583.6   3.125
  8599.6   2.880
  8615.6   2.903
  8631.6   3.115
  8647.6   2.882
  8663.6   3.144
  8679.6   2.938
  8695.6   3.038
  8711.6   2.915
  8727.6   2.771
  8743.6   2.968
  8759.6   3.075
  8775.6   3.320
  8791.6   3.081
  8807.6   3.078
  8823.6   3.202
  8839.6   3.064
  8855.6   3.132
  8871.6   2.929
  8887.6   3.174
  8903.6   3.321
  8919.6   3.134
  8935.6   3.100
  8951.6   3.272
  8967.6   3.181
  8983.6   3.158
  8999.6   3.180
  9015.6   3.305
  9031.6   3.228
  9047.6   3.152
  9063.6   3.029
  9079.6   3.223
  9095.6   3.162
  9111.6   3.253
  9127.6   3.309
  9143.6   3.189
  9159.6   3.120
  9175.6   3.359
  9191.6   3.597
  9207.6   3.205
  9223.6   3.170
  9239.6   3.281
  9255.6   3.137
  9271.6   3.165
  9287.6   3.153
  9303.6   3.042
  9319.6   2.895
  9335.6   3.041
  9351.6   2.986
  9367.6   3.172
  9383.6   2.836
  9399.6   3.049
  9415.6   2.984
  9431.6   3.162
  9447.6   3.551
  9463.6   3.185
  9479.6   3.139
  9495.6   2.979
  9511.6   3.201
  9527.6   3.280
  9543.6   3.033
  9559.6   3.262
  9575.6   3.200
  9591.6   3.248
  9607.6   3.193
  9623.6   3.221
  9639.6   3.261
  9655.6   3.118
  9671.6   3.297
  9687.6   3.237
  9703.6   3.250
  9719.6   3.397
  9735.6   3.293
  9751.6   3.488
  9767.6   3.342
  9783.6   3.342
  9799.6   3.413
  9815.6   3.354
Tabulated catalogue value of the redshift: 0.39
